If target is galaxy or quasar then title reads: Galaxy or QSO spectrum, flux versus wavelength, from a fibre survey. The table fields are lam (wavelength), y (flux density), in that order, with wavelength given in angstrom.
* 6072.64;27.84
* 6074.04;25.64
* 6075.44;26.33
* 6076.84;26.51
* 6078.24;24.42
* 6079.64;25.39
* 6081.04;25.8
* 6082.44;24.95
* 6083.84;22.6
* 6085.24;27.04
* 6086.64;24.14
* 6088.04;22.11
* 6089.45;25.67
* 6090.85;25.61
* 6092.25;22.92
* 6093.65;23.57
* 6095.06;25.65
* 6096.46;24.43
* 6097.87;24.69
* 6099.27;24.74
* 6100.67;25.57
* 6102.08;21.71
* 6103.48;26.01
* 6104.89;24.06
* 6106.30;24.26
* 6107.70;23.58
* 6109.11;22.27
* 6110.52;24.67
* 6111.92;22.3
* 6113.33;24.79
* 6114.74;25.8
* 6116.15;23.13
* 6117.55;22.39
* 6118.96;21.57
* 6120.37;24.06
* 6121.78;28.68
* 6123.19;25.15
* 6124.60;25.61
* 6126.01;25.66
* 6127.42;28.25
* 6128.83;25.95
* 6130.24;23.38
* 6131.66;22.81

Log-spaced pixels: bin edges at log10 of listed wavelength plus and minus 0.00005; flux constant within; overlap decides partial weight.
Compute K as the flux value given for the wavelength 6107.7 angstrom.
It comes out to 23.58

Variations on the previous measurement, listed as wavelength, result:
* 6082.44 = 24.95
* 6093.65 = 23.57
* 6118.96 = 21.57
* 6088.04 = 22.11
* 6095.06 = 25.65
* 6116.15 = 23.13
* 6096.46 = 24.43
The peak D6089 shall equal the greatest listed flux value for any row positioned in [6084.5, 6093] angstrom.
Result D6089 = 27.04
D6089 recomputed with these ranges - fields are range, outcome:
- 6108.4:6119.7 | 25.8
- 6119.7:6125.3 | 28.68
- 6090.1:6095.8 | 25.65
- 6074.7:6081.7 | 26.51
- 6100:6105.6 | 26.01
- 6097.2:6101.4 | 25.57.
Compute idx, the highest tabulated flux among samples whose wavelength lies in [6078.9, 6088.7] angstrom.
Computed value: 27.04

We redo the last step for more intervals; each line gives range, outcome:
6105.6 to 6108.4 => 24.26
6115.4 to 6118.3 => 23.13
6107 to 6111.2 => 24.67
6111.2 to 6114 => 24.79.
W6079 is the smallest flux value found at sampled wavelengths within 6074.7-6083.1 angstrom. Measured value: 24.42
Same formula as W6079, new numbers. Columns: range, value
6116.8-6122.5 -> 21.57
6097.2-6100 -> 24.69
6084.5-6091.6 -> 22.11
